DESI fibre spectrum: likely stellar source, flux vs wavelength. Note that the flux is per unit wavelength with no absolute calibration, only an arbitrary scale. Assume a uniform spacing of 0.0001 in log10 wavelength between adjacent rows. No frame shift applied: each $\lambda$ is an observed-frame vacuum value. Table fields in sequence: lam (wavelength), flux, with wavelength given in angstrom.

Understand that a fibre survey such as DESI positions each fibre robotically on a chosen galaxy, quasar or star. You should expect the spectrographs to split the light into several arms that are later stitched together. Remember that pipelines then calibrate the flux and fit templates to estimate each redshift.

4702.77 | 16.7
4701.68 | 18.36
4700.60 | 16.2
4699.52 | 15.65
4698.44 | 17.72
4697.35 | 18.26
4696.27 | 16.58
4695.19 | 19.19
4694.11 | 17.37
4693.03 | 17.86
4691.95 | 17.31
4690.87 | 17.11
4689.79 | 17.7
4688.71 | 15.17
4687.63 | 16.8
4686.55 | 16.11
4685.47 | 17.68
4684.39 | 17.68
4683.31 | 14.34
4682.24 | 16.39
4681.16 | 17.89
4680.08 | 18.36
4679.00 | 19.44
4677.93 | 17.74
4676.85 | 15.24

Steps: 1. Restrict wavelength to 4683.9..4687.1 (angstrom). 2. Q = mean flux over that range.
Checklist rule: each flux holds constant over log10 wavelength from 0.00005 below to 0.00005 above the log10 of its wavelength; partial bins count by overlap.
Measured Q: 17.1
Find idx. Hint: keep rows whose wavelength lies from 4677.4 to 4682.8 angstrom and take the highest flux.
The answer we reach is 19.44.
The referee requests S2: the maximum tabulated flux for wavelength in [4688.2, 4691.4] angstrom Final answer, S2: 17.7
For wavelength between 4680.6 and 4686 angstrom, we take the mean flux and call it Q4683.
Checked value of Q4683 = 16.8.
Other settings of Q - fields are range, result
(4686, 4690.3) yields 16.4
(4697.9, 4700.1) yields 16.7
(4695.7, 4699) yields 17.5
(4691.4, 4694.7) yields 17.6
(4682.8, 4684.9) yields 16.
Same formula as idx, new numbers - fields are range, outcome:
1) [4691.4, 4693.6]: 17.86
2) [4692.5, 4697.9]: 19.19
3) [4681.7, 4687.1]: 17.68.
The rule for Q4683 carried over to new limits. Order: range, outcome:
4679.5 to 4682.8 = 17.5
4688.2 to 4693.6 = 17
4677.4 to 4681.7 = 18.4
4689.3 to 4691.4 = 17.4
